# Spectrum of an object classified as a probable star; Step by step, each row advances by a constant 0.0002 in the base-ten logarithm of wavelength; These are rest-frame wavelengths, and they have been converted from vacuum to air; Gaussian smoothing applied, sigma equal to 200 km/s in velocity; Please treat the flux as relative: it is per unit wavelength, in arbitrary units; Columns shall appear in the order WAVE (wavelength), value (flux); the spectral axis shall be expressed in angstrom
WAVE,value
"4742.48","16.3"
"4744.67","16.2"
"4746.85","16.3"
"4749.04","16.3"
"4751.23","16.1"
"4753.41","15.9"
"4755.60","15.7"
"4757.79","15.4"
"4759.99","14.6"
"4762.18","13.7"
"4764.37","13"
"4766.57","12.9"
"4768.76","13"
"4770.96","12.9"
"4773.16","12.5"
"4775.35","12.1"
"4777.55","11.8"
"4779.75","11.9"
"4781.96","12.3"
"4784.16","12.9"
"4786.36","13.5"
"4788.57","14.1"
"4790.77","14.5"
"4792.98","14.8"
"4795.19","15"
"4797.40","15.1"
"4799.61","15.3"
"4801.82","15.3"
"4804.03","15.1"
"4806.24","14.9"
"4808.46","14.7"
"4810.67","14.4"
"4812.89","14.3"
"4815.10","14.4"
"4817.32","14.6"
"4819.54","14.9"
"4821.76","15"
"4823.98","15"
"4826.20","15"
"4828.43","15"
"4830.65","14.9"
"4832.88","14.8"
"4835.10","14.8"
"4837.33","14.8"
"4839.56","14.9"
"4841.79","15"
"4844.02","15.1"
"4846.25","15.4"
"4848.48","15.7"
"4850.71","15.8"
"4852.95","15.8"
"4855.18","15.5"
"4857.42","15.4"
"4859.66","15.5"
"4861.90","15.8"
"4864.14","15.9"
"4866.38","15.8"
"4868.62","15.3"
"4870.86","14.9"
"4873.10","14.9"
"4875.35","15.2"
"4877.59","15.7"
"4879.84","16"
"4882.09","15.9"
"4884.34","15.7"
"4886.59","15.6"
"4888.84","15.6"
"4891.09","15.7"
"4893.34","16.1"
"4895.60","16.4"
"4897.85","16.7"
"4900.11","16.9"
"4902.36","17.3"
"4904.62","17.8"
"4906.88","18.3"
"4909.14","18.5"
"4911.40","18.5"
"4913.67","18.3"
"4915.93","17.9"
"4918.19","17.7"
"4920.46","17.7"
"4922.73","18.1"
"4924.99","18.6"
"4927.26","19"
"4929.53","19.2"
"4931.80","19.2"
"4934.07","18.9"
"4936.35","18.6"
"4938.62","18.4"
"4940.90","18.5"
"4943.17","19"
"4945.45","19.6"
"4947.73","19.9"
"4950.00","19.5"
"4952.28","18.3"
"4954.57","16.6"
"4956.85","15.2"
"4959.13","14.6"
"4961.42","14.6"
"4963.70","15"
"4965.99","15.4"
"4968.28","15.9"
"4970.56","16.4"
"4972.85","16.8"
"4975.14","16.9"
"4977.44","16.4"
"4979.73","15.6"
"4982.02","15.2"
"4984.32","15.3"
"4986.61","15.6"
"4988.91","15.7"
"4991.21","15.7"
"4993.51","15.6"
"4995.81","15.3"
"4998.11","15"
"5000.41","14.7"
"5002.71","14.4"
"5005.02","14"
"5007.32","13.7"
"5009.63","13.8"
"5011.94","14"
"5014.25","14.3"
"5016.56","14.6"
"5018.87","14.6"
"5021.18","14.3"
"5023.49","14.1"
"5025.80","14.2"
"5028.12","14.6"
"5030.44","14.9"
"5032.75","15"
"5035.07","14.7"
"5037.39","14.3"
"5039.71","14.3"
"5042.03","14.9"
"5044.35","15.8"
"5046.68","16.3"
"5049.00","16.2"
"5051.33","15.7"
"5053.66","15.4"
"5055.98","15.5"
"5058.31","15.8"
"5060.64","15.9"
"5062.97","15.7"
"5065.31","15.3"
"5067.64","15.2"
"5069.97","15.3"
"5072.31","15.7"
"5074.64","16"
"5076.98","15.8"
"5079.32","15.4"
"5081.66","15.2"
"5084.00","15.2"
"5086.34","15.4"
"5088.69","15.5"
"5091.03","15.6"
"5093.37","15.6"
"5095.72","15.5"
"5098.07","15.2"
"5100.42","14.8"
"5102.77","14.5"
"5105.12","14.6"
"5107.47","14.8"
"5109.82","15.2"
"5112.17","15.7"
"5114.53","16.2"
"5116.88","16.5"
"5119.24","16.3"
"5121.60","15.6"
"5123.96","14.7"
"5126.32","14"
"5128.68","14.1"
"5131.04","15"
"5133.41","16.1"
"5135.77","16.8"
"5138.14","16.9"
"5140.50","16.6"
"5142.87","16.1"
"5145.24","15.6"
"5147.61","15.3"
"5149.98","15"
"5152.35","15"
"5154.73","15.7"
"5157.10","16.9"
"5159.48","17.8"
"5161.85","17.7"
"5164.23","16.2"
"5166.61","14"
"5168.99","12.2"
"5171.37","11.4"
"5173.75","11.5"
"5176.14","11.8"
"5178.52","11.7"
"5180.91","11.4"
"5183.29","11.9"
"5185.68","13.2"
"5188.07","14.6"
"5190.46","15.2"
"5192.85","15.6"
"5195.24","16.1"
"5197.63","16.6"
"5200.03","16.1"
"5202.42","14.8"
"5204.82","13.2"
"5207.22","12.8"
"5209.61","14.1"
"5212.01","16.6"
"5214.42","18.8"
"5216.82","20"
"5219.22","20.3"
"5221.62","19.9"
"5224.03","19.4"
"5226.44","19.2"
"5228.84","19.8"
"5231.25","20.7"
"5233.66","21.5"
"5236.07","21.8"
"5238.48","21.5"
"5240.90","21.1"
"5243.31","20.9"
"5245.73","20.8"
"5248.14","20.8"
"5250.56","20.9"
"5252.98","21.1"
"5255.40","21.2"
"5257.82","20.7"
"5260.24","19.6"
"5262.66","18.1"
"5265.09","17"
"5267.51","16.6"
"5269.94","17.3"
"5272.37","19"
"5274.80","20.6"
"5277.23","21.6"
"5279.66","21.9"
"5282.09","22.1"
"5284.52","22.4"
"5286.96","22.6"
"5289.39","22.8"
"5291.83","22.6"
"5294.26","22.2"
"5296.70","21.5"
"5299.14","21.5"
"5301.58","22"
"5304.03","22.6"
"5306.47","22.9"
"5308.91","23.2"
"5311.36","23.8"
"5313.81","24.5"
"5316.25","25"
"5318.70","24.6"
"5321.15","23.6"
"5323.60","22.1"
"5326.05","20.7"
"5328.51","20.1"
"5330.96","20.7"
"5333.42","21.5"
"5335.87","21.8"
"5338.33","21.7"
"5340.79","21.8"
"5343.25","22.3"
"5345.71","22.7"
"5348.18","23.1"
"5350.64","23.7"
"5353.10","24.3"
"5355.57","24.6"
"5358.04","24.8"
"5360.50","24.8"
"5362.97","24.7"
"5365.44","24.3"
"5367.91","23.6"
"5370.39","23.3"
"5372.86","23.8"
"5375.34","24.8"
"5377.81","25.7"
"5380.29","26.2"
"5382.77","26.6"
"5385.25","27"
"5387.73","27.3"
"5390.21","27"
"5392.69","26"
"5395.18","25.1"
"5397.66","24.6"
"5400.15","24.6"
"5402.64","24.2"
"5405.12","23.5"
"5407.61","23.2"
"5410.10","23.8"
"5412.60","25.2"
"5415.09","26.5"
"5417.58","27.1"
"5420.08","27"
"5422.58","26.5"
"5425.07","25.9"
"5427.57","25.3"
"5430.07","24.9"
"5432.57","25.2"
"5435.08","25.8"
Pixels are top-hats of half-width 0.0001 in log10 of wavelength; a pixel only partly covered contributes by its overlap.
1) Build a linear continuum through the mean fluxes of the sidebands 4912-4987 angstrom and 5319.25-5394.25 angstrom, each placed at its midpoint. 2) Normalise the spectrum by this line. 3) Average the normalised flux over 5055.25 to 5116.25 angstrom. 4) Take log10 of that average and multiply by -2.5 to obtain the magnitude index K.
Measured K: 0.26 mag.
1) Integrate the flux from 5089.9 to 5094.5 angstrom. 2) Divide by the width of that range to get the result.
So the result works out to 15.6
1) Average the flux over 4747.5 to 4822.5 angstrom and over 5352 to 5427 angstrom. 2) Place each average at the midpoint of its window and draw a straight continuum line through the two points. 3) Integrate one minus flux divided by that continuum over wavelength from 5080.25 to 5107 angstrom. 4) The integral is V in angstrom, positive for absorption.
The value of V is 6.26 angstrom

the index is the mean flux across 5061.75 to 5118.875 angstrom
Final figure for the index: 15.4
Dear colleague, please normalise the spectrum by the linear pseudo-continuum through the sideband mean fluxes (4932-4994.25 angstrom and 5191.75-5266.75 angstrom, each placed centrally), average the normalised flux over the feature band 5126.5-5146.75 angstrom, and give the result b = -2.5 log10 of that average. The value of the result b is 0.146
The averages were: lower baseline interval 16.8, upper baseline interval 18.7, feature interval 15.8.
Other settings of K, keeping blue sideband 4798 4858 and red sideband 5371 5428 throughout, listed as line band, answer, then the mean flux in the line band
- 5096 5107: 0.33 mag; 14.8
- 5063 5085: 0.25 mag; 15.5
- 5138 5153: 0.30 mag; 15.7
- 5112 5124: 0.26 mag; 15.9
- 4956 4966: 0.17 mag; 14.9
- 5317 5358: 0.08 mag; 22.6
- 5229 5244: 0.07 mag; 21.2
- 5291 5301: 0.08 mag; 21.9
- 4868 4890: 0.03 mag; 15.5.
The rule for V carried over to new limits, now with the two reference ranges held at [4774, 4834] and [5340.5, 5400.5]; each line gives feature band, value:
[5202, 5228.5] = 5.48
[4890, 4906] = -0.71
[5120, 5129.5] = 2.58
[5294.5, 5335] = 2.02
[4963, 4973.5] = 0.86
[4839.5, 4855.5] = -0.37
